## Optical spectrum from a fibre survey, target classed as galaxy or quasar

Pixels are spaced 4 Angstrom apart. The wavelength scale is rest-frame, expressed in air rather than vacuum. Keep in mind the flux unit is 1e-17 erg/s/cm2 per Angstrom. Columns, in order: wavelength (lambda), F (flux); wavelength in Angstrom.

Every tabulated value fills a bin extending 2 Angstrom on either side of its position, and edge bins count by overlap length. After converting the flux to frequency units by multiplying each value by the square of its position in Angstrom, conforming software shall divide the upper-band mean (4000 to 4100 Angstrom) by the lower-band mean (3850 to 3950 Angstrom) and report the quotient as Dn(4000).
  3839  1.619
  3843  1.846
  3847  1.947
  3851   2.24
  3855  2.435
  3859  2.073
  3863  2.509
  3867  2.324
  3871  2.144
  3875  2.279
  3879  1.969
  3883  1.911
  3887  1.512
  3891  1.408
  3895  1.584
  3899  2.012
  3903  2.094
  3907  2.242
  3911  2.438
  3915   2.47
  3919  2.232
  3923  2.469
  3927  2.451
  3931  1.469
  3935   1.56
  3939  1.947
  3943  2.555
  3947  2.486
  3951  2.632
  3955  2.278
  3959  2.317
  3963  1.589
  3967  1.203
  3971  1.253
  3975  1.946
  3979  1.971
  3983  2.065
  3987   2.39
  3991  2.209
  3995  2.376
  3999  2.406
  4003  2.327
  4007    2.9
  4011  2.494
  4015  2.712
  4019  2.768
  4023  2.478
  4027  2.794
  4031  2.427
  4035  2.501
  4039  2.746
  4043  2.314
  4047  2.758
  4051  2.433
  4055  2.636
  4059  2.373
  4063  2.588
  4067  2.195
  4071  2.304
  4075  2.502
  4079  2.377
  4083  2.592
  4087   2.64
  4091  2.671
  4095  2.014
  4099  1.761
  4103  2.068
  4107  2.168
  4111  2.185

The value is 1.27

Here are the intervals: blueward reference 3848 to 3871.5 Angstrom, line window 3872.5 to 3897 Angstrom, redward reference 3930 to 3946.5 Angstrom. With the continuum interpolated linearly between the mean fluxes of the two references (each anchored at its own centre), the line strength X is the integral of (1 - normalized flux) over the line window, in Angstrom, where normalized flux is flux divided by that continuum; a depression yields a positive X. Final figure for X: 4.5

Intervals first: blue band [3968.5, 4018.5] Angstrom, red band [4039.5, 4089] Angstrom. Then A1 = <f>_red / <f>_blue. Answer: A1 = 1.10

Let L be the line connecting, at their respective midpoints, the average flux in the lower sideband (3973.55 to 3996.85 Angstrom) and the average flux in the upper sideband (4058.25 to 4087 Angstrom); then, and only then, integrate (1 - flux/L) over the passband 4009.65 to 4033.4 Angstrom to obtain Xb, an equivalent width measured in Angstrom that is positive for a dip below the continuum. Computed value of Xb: -3.52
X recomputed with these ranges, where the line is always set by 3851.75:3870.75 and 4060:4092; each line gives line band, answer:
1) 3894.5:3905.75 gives 1.8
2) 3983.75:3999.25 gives 0.6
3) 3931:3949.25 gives 2.3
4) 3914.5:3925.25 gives -0.1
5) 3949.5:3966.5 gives 2.0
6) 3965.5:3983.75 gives 5.5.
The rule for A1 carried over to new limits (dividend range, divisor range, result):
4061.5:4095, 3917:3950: 1.14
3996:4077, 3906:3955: 1.13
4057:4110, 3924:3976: 1.17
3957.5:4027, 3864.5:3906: 1.14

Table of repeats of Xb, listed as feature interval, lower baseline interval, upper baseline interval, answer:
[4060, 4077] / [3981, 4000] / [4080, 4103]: -0.65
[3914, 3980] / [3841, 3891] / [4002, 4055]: 8.00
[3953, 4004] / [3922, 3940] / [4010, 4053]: 5.38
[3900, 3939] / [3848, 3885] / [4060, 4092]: 2.17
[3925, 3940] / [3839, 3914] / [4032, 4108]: 2.09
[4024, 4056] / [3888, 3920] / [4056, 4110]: -4.41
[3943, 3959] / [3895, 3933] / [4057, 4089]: -1.57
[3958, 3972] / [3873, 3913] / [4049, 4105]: 3.62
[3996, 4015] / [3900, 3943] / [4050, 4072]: -1.84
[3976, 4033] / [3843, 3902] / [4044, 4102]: -4.10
